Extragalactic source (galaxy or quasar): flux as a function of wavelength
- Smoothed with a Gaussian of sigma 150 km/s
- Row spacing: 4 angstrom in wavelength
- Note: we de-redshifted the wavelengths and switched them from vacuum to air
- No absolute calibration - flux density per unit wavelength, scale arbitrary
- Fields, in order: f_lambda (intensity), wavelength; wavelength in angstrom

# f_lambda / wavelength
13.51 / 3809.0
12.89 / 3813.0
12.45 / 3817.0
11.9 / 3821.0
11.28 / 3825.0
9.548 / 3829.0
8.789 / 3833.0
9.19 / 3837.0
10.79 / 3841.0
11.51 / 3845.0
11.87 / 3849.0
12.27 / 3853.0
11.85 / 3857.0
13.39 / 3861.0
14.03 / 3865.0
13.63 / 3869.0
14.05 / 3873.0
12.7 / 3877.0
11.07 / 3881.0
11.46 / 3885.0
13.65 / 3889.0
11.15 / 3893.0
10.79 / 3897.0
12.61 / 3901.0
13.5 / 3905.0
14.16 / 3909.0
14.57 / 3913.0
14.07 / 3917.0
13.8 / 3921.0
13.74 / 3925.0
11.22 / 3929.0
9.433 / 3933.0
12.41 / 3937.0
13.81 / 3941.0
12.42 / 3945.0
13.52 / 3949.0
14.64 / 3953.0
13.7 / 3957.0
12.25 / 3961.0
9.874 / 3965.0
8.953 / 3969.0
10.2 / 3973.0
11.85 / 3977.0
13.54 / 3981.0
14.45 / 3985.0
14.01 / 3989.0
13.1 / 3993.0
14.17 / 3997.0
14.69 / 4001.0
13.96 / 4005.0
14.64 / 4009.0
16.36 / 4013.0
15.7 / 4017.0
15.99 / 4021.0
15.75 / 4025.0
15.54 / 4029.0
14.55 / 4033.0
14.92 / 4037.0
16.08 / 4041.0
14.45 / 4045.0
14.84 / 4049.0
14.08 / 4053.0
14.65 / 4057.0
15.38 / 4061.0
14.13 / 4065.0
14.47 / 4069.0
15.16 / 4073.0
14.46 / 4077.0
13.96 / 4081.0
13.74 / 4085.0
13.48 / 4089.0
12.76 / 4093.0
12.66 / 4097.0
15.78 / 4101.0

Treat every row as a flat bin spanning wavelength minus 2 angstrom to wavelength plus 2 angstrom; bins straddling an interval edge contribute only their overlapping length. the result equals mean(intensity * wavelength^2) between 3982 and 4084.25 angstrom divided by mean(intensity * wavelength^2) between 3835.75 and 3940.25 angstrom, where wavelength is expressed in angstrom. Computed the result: 1.3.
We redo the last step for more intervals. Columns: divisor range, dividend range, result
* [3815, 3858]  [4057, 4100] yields 1.44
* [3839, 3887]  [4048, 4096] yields 1.27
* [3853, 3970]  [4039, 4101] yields 1.23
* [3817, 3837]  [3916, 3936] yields 1.24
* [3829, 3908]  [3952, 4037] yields 1.22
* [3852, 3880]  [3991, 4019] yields 1.20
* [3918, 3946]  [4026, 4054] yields 1.27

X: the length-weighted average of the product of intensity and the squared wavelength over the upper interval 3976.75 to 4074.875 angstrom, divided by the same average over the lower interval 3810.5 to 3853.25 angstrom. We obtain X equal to 1.5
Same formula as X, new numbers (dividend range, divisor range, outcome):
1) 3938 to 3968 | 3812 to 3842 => 1.26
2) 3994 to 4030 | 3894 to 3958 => 1.22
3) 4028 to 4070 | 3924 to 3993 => 1.25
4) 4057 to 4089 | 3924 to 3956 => 1.22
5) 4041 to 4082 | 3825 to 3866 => 1.45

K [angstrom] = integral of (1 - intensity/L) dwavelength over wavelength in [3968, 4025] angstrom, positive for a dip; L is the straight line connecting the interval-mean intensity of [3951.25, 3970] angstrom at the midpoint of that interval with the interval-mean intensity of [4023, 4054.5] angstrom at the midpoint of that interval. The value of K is -1.67 angstrom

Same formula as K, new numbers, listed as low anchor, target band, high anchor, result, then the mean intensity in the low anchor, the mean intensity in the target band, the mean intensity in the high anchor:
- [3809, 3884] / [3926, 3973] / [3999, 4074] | 5.5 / 11.9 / 12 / 15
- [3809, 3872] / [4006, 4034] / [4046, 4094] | -3.5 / 11.8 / 15.5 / 14.3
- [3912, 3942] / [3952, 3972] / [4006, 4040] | 3.0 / 12.8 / 11.7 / 15.4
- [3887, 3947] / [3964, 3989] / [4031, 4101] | 3.1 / 12.8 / 11.7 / 14.4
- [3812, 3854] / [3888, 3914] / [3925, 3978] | -2.8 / 11.1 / 12.8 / 11.9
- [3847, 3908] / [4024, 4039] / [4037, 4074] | -0.7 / 12.6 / 15.2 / 14.8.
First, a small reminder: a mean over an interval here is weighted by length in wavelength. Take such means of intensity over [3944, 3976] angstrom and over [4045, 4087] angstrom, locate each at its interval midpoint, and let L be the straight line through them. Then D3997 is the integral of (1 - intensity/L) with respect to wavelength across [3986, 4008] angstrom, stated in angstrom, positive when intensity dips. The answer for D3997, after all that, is -2.1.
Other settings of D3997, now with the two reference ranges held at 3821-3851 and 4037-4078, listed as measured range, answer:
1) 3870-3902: -2.1 angstrom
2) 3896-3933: -3.1 angstrom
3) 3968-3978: 2.2 angstrom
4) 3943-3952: -0.3 angstrom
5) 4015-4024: -1.1 angstrom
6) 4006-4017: -1.2 angstrom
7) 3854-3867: -2.4 angstrom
